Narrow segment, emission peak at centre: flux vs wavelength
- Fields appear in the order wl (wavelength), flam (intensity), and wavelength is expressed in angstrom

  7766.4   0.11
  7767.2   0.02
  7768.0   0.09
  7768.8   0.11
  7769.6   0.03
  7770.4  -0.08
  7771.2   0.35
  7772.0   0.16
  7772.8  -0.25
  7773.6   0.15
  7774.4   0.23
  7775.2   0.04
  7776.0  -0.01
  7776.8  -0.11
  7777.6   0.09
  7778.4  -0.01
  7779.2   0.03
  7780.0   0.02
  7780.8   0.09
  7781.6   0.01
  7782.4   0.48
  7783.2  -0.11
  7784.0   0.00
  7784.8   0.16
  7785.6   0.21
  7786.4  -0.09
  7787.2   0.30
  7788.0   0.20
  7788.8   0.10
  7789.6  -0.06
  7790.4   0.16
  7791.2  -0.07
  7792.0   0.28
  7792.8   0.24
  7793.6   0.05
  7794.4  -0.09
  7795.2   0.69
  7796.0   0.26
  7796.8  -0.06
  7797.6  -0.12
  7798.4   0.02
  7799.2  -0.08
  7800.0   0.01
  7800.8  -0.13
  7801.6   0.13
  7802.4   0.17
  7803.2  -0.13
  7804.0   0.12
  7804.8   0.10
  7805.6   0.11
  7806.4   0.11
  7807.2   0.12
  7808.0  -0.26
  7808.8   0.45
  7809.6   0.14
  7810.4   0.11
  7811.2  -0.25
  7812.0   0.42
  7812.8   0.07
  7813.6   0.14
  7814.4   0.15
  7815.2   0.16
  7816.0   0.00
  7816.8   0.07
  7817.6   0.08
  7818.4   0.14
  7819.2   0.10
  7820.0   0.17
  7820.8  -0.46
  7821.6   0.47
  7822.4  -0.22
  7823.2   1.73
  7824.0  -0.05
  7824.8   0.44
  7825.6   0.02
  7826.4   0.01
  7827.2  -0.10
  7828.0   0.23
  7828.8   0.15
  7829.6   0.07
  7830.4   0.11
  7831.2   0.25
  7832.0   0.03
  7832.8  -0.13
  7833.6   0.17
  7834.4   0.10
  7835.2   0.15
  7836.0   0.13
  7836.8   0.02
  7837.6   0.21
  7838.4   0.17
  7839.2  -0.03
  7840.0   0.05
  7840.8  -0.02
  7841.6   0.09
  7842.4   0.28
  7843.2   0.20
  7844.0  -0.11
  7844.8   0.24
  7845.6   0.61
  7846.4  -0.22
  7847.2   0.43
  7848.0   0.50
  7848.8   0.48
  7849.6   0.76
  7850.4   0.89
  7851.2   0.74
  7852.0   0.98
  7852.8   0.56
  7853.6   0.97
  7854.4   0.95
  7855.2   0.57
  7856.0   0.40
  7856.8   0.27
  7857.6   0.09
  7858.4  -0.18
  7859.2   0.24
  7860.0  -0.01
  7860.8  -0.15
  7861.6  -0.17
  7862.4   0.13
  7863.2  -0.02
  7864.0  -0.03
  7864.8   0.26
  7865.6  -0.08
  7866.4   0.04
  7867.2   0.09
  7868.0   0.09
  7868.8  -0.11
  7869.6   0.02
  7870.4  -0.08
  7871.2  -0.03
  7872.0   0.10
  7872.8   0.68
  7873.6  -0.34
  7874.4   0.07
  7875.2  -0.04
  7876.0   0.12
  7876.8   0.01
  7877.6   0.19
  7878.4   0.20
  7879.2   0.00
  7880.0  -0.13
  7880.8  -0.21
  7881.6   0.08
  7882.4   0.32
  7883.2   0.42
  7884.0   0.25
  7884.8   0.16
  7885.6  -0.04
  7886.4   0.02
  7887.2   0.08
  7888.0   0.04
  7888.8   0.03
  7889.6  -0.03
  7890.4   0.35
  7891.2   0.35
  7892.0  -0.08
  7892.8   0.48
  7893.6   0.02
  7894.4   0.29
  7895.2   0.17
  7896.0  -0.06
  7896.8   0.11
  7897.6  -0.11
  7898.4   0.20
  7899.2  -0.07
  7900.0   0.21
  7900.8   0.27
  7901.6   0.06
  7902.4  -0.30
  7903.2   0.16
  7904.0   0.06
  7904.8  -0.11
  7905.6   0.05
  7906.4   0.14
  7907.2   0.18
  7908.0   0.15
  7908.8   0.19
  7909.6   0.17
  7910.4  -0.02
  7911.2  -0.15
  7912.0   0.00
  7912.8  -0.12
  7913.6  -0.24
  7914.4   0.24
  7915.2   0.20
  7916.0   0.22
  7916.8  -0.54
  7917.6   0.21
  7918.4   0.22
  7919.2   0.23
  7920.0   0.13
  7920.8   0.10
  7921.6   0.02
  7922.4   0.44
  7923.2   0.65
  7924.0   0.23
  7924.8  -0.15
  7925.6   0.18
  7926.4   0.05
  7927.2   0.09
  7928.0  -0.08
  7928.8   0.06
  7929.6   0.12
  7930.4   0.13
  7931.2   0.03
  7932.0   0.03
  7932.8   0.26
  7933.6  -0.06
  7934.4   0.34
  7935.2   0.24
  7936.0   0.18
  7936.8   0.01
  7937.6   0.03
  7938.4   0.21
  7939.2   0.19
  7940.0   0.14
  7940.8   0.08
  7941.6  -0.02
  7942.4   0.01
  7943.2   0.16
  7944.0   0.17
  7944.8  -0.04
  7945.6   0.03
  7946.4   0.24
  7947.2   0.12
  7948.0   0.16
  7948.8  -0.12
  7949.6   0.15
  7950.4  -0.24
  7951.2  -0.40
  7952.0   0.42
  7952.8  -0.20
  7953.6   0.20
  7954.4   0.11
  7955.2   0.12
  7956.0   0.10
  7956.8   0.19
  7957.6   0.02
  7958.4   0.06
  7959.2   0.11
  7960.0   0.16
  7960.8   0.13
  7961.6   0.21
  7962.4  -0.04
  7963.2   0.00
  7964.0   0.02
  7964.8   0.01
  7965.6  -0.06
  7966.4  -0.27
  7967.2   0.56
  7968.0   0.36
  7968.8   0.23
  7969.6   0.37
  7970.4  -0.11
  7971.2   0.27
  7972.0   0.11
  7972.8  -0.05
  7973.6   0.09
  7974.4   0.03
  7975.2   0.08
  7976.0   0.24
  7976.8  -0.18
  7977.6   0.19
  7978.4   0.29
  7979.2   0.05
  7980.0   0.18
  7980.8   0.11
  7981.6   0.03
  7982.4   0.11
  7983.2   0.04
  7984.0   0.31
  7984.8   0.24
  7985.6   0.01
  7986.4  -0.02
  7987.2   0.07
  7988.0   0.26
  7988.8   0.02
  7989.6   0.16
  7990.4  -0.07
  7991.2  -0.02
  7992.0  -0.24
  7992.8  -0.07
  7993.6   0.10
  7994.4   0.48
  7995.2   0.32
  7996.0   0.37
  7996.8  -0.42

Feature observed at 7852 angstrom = [O II]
